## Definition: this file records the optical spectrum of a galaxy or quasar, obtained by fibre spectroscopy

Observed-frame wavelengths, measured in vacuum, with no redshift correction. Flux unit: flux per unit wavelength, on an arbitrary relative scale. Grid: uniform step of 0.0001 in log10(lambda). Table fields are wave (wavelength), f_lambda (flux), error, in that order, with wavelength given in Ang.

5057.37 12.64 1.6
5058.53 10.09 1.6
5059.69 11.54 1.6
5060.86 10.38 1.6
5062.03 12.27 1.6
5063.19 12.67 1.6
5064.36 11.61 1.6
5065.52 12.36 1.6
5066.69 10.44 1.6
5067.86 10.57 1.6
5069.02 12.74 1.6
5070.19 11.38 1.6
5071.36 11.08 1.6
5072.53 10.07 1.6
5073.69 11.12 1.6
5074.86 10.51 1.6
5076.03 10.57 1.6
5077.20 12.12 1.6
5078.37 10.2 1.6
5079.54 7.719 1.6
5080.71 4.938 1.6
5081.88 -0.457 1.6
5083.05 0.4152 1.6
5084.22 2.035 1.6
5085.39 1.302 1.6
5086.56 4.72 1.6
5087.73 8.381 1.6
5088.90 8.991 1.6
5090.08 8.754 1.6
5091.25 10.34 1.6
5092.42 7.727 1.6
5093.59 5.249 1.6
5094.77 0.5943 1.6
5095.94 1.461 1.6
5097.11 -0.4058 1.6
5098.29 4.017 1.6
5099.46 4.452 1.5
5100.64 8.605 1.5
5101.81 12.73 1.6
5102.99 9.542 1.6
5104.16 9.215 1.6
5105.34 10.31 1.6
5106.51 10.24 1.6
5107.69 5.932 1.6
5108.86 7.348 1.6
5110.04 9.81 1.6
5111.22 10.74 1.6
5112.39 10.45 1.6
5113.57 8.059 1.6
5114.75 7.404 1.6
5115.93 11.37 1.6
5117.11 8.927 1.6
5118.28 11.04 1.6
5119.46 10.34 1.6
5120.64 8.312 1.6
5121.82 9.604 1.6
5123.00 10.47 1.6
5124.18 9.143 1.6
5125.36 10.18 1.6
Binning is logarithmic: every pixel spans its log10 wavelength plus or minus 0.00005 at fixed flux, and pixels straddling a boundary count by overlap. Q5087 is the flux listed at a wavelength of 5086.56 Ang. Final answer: 4.72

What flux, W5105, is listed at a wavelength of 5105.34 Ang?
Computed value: 10.31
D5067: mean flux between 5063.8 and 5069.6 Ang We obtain 11.6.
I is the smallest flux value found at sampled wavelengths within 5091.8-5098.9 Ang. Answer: -0.4058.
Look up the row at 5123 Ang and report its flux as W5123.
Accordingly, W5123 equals 10.47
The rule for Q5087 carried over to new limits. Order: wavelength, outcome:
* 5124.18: 9.143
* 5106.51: 10.24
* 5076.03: 10.57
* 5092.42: 7.727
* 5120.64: 8.312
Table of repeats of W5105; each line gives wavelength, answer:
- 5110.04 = 9.81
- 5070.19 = 11.38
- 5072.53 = 10.07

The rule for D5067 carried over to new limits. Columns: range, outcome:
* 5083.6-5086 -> 1.68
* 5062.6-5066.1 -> 12.2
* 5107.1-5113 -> 8.86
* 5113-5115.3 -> 7.73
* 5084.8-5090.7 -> 6.45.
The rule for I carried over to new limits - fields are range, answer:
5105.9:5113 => 5.932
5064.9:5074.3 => 10.07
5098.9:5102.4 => 4.452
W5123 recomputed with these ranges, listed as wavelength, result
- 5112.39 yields 10.45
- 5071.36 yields 11.08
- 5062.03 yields 12.27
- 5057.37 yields 12.64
